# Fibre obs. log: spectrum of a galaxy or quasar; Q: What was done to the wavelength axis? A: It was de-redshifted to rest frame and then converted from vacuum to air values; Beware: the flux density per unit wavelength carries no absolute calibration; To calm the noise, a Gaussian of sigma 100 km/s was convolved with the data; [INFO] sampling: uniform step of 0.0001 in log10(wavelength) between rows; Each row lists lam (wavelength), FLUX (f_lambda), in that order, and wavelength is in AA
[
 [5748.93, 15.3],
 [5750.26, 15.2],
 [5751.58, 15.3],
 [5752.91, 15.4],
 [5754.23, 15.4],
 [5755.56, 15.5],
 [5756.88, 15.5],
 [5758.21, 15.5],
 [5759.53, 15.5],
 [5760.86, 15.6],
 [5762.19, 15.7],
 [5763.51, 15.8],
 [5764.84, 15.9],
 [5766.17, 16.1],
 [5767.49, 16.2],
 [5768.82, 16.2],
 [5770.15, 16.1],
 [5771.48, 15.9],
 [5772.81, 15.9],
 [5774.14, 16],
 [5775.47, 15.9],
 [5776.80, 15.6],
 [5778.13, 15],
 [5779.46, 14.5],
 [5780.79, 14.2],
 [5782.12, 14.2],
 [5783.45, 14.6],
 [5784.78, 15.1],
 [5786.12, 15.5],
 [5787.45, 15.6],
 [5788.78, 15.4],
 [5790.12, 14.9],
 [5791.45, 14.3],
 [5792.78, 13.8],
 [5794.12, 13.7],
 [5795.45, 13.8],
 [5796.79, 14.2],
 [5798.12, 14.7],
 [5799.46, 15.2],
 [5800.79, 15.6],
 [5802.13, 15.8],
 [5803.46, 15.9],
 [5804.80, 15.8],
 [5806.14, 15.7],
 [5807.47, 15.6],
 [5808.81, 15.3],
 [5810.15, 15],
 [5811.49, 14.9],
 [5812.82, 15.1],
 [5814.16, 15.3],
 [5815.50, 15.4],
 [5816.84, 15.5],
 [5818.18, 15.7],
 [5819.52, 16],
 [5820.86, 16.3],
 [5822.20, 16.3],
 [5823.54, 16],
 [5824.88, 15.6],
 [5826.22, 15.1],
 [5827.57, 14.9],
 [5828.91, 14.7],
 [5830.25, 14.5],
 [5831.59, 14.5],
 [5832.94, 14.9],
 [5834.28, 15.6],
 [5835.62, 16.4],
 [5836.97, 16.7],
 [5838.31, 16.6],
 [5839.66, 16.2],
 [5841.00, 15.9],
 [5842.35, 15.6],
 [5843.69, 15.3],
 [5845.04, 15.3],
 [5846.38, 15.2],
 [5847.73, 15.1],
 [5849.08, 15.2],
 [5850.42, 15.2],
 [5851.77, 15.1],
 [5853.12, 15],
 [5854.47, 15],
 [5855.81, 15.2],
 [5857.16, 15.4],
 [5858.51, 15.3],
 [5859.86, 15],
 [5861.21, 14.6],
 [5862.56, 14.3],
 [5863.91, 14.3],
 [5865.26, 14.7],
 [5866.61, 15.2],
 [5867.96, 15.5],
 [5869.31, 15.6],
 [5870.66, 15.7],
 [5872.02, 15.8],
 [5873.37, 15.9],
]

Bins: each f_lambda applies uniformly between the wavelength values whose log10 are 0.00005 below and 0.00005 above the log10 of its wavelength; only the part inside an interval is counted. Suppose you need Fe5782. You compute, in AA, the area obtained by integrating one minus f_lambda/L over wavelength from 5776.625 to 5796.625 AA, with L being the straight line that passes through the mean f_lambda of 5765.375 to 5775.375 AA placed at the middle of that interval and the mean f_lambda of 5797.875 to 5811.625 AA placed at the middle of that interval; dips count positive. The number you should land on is 1.4 AA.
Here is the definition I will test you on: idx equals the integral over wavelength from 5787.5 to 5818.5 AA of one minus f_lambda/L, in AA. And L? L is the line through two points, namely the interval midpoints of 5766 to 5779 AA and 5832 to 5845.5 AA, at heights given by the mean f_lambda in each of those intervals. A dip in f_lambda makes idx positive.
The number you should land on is 1.5 AA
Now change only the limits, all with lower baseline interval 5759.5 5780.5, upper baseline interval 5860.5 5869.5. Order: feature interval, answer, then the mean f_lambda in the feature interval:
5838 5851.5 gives -0.43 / 15.5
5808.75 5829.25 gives -0.25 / 15.5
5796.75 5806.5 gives 0.00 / 15.4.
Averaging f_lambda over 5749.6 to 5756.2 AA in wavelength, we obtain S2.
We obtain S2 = 15.4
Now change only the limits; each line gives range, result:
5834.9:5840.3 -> 16.5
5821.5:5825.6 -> 16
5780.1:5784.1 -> 14.3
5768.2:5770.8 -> 16.1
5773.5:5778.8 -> 15.6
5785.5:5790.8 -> 15.4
